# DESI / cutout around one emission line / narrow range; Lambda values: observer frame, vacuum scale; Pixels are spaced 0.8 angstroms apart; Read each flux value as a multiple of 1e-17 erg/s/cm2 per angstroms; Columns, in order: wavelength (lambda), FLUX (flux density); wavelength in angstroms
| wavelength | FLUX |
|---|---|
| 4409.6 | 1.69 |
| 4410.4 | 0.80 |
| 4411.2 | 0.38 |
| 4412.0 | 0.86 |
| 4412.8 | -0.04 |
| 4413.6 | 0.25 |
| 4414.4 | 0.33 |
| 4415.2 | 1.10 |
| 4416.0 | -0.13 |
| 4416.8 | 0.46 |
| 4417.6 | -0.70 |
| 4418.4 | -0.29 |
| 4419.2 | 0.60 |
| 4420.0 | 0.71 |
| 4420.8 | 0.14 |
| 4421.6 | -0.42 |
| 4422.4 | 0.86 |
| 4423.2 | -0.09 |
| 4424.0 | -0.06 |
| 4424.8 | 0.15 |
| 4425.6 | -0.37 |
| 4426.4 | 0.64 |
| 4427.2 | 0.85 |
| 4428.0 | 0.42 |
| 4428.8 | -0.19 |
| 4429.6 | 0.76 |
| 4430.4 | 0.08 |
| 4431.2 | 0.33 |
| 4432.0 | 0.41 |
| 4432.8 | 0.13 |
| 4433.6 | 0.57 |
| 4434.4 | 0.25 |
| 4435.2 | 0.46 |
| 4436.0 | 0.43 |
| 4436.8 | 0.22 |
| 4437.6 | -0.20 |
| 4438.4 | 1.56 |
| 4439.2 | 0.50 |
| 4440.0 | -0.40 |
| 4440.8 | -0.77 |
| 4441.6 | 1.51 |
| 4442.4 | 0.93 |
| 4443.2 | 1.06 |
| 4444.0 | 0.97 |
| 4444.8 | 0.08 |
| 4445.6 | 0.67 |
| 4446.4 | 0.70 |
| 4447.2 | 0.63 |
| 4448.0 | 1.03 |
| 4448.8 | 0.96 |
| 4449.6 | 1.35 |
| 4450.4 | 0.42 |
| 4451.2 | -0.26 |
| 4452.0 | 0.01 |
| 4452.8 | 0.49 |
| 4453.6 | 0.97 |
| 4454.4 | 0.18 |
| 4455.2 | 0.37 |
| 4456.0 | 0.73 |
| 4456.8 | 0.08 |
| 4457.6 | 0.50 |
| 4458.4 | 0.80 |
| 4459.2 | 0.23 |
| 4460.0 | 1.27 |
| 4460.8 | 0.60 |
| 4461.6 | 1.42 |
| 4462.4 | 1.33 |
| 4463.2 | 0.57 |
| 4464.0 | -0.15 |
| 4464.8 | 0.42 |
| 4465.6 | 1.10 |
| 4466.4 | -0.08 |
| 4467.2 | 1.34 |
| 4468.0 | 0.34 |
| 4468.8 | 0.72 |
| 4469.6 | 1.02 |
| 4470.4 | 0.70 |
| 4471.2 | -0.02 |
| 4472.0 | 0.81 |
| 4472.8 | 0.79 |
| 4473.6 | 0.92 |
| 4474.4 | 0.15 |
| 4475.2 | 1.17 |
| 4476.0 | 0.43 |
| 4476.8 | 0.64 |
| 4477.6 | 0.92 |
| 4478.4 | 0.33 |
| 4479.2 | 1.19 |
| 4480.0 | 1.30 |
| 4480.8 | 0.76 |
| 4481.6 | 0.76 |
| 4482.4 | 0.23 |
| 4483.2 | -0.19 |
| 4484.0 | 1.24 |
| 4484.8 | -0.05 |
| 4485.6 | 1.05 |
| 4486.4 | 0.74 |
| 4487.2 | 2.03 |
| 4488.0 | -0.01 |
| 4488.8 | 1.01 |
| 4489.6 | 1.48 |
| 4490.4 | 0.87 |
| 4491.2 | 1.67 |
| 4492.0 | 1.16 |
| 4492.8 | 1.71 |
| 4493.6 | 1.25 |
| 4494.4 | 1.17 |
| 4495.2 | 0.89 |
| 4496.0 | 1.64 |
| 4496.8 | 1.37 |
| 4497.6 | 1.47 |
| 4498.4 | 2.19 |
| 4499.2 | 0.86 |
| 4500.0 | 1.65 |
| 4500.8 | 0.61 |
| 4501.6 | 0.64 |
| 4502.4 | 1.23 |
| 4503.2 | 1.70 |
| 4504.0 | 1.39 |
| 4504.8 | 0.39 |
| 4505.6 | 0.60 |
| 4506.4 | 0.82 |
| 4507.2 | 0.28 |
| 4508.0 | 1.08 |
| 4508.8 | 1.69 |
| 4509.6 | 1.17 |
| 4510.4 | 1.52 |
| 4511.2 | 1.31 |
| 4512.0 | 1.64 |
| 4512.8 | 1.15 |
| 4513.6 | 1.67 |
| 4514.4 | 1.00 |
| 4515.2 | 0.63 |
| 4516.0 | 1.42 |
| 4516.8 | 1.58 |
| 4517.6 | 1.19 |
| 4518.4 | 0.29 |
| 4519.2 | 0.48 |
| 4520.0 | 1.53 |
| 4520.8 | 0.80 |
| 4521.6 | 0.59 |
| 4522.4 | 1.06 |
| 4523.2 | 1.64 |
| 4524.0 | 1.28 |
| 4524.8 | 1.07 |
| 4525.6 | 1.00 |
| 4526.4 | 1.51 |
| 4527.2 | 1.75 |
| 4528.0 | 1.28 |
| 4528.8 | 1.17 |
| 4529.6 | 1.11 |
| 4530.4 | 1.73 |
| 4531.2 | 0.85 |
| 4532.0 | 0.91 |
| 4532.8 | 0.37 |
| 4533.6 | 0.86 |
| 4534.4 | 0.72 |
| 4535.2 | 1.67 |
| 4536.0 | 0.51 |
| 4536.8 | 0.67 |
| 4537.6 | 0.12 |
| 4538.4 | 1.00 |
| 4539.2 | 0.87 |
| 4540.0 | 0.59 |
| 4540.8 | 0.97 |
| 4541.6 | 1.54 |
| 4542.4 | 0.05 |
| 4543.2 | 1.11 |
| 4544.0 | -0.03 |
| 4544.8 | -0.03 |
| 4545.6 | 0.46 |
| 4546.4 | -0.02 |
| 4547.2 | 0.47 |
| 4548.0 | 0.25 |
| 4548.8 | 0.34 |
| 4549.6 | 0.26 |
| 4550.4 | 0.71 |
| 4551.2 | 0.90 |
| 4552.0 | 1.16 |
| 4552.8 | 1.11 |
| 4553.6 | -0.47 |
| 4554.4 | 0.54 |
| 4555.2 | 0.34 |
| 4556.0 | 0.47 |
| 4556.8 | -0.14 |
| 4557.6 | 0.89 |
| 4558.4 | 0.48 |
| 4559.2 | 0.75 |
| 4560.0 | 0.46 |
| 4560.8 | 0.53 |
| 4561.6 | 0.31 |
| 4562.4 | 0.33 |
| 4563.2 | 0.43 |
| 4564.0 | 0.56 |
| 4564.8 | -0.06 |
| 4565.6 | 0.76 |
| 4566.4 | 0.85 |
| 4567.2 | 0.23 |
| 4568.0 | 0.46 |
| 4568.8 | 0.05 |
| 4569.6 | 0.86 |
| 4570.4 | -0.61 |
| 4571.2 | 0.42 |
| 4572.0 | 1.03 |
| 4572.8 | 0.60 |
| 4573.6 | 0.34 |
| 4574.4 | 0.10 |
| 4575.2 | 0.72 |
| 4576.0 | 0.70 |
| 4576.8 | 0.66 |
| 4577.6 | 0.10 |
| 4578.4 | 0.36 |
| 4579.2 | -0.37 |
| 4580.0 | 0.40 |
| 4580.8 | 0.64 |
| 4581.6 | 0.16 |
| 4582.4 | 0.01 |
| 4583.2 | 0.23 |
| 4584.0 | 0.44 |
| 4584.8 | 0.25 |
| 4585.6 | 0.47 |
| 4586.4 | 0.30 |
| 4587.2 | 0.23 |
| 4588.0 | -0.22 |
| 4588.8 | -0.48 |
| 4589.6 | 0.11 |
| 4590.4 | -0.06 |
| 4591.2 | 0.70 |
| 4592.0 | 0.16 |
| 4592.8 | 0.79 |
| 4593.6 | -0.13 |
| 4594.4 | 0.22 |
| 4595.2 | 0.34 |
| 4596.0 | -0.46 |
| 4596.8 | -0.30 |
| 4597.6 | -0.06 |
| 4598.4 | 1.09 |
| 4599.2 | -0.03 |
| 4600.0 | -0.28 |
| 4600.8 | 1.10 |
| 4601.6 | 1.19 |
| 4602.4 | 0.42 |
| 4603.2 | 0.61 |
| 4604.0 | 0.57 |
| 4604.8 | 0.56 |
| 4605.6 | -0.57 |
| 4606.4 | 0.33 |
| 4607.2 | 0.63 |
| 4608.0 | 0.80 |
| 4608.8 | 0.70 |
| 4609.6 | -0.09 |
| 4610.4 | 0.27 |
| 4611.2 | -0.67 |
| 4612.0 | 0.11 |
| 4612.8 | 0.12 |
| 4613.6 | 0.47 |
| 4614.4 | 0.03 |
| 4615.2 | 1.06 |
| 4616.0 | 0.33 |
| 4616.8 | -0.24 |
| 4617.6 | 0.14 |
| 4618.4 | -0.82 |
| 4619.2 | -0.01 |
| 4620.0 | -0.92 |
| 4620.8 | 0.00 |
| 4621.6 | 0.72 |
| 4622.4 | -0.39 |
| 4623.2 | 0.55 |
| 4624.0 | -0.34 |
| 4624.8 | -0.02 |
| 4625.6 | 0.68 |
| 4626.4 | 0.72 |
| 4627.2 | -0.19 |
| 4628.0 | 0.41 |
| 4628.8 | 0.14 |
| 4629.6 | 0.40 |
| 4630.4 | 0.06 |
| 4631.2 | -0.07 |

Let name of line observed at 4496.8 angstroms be C IV 1549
